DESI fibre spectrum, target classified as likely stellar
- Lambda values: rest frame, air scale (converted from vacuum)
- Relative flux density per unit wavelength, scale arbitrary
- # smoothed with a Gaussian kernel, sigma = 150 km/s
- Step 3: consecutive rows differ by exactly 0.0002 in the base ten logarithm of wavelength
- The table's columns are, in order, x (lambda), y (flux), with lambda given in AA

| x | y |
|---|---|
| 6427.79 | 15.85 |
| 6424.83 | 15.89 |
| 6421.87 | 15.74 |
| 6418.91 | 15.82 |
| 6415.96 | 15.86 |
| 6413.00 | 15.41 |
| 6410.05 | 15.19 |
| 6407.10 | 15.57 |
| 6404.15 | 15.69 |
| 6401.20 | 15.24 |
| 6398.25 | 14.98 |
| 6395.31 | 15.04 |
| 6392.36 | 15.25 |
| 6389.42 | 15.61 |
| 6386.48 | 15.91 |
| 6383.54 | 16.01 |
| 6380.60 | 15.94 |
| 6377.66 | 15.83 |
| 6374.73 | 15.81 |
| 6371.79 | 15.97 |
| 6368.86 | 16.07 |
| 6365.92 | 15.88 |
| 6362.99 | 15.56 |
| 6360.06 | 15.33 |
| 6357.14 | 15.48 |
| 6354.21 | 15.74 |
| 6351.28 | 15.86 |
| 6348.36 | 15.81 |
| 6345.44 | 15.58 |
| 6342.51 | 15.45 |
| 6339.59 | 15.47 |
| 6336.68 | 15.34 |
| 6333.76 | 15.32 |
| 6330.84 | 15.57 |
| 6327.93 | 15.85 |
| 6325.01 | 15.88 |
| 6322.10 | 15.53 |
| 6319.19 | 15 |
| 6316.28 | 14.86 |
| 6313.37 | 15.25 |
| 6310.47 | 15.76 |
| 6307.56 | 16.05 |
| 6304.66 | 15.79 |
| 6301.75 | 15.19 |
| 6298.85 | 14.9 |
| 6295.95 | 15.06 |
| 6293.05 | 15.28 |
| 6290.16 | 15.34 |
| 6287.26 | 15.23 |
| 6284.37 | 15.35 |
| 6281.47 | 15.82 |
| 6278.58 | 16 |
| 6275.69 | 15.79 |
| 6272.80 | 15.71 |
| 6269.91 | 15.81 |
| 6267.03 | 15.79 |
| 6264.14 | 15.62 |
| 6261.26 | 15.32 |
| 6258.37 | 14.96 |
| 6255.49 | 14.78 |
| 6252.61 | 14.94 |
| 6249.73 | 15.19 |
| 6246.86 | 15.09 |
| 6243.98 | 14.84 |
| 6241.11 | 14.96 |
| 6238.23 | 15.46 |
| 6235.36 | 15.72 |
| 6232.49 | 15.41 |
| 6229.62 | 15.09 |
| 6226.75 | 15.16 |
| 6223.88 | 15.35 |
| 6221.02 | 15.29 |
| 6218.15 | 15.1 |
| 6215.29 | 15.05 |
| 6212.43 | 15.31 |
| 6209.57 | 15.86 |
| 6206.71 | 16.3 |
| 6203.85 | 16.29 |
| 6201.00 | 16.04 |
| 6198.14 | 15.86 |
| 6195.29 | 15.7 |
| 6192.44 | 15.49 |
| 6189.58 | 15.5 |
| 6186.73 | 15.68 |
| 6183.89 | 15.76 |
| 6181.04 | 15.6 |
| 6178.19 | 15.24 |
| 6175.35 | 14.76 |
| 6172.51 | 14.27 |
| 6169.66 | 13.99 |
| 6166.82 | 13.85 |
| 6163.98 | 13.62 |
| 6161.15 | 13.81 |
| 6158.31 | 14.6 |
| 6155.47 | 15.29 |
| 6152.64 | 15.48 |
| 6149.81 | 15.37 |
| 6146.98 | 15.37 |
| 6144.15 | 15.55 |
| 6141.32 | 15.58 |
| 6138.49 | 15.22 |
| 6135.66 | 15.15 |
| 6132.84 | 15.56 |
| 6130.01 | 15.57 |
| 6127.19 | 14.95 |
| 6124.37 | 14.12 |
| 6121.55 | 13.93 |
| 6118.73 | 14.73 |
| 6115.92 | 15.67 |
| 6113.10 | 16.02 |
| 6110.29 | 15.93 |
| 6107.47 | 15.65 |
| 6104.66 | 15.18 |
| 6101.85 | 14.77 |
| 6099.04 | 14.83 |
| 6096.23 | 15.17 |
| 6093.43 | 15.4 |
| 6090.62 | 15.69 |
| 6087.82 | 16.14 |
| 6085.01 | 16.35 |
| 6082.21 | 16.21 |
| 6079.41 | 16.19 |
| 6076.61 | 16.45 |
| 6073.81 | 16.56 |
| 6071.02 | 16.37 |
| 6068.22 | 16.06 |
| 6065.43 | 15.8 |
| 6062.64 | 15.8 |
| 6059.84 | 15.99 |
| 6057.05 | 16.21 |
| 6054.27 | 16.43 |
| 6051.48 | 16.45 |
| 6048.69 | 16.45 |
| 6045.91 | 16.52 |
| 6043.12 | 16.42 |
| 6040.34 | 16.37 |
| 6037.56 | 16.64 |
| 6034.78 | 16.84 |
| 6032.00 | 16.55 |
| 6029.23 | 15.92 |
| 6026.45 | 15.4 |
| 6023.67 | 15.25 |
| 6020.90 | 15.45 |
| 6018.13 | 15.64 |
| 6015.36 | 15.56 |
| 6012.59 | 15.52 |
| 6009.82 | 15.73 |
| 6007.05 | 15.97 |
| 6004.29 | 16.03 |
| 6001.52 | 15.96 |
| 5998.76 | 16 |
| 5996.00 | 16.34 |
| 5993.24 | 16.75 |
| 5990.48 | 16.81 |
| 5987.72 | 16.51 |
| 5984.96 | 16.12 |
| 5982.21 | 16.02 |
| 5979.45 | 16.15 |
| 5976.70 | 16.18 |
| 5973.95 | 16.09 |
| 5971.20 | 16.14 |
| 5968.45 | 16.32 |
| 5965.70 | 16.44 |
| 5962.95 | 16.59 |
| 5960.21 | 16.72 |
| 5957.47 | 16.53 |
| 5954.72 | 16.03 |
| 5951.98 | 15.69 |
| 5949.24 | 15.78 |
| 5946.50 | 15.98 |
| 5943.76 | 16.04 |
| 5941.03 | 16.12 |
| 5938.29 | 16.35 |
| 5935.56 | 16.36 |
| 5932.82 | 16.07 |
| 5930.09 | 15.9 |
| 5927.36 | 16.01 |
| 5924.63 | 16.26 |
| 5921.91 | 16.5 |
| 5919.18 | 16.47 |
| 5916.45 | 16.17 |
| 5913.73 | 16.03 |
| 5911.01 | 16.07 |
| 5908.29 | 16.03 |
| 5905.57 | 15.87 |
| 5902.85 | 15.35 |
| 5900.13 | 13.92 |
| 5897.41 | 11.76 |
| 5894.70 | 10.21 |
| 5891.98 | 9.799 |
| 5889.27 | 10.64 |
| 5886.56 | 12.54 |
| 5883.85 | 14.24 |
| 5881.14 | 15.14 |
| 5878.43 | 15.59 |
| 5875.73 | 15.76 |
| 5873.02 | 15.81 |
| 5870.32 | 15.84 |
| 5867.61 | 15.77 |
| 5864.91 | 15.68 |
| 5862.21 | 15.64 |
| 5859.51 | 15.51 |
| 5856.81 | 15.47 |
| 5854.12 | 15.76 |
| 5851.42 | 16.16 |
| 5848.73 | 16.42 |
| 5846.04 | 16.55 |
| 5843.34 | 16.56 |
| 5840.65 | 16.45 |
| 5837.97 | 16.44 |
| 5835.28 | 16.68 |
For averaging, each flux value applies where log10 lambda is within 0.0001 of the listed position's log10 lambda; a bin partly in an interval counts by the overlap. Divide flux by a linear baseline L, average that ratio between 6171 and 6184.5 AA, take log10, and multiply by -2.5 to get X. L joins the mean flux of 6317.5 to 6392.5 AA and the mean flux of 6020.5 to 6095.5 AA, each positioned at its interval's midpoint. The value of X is 0.061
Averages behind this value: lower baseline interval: 16.1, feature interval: 15.1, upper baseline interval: 15.7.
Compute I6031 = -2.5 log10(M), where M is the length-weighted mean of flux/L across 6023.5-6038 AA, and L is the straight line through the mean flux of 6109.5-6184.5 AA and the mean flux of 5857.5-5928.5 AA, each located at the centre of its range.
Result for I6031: -0.086 mag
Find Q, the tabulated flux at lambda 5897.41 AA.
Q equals 11.76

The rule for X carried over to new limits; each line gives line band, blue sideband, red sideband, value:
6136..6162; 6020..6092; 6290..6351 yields 0.05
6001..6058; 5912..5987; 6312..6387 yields 0.00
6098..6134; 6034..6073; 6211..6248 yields 0.05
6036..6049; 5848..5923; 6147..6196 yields -0.11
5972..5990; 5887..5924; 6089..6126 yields -0.12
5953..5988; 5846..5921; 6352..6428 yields -0.09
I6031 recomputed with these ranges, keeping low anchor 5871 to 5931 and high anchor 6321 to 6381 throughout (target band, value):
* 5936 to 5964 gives -0.10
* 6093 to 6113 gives -0.02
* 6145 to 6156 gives -0.01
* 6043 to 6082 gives -0.09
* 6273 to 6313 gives 0.00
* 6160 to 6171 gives 0.11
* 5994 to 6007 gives -0.09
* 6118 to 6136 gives 0.02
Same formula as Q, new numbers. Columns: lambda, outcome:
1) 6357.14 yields 15.48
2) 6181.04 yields 15.6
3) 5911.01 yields 16.07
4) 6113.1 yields 16.02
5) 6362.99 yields 15.56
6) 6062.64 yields 15.8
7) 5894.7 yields 10.21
